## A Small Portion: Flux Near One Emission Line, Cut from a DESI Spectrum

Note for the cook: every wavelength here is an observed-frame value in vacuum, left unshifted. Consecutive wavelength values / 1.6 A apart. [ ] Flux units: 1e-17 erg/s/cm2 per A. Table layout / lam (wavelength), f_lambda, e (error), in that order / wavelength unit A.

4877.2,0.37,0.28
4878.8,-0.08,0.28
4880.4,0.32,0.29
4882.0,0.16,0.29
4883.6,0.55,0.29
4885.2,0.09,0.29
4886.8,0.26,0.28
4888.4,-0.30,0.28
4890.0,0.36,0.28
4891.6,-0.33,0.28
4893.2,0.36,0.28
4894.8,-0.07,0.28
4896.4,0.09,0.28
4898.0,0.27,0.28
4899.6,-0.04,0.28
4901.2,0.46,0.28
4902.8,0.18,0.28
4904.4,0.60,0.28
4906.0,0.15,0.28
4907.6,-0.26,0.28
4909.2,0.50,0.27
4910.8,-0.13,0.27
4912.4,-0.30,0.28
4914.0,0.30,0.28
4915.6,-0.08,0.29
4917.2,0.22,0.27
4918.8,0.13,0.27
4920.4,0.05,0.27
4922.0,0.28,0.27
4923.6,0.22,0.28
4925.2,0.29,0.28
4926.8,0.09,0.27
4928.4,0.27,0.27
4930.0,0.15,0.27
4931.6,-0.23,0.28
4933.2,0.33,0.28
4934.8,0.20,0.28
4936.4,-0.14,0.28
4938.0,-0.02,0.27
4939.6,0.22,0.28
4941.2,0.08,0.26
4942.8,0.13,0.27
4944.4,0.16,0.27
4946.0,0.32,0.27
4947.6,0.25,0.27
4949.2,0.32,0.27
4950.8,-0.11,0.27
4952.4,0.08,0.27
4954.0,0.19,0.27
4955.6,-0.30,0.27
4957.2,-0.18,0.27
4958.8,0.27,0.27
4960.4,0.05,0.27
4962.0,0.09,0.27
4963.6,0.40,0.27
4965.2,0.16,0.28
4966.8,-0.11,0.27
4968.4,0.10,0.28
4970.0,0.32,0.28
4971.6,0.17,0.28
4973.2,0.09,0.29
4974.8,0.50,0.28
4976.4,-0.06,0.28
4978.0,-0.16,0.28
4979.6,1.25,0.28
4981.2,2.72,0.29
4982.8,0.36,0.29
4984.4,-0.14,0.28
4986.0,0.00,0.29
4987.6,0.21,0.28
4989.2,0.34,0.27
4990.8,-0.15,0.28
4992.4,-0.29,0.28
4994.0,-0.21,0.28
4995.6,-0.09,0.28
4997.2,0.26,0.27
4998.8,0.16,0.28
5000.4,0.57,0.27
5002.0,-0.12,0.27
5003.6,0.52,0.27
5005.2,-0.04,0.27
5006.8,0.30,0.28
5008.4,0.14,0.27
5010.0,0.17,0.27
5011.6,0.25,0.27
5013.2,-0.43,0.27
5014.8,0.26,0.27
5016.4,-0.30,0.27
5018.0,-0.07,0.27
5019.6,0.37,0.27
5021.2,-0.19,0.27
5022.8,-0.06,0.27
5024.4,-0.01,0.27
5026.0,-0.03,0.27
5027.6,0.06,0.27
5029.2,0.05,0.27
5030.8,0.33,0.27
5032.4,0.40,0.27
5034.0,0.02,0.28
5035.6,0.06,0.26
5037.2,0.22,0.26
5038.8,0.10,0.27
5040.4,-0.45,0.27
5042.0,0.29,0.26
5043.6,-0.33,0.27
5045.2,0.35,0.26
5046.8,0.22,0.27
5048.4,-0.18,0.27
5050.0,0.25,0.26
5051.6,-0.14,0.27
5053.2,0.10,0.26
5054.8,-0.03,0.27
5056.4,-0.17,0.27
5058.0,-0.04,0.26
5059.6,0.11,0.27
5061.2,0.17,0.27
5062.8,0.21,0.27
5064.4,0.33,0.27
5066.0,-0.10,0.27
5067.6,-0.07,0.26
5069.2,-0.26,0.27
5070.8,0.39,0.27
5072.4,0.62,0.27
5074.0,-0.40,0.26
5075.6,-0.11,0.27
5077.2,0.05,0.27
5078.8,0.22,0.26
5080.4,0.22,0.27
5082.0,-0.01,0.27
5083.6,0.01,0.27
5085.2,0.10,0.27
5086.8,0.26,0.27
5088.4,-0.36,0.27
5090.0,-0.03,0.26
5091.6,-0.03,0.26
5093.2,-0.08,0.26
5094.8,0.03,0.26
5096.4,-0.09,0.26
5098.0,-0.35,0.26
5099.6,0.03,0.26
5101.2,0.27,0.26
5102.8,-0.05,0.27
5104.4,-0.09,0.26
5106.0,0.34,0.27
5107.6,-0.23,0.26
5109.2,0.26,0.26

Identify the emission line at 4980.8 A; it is Hgamma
